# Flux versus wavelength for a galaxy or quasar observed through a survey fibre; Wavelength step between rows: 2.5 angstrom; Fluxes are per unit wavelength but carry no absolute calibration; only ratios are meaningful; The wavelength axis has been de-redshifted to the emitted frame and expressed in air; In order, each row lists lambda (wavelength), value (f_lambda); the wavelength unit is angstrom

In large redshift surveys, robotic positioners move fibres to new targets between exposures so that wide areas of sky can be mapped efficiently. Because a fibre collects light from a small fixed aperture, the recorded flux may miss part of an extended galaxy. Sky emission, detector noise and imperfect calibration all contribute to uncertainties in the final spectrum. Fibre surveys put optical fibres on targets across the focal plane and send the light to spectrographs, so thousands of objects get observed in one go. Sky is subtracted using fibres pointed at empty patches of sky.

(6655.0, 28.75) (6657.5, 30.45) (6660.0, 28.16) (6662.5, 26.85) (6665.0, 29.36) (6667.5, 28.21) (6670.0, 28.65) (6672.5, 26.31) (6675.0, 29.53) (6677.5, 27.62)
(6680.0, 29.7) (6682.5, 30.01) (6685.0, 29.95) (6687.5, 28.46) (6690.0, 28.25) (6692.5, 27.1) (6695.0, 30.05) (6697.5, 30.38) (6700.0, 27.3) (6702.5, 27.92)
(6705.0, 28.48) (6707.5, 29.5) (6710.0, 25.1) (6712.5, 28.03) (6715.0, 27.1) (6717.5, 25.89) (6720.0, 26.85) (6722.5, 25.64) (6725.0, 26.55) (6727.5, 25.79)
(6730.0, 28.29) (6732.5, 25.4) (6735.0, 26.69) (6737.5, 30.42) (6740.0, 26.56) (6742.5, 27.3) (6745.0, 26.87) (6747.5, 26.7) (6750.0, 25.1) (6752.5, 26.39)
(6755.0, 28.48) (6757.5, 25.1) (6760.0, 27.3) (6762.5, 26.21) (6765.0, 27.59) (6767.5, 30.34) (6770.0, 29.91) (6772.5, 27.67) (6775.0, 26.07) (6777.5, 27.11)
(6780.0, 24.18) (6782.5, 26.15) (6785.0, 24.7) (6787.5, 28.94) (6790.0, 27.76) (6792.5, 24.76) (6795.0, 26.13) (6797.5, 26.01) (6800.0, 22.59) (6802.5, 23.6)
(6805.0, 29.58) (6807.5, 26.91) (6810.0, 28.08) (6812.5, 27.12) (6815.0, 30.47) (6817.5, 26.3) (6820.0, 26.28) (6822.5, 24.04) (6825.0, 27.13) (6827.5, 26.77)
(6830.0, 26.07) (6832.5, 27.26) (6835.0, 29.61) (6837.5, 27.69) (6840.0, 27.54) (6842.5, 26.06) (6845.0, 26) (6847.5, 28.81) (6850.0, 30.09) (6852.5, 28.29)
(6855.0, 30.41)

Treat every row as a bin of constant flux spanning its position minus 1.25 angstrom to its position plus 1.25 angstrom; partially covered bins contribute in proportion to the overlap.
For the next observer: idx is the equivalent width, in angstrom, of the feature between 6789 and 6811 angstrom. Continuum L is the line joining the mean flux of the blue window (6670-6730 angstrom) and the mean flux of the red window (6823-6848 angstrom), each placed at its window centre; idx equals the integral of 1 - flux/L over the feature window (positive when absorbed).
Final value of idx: 1.0 angstrom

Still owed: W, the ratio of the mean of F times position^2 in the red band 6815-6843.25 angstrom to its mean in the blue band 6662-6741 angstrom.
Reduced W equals 1.00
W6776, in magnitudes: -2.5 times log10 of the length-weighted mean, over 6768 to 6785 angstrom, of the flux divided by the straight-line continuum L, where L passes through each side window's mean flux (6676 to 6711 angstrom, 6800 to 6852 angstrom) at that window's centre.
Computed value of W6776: 0.034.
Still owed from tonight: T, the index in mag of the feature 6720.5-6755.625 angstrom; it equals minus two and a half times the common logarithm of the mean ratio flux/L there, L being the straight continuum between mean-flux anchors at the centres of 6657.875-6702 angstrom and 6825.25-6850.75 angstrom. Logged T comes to 0.05 mag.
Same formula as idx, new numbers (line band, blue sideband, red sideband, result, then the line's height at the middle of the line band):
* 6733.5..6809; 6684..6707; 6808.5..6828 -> 2.4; 27.7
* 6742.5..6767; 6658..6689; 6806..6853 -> 1.0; 28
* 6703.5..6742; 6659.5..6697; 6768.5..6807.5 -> 0.8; 27.7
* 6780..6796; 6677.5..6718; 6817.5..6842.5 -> 0.6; 27.3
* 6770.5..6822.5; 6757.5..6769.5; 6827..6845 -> 1.8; 27.5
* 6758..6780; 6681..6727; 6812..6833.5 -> -0.1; 27.3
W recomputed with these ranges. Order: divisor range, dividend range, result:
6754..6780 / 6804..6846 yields 1.01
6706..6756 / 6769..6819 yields 1.01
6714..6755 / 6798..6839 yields 1.03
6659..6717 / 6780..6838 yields 0.97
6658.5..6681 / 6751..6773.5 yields 1.00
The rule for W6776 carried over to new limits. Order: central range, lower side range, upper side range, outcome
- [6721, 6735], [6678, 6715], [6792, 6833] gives 0.06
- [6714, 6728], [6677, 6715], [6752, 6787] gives 0.07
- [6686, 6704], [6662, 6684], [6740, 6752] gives -0.02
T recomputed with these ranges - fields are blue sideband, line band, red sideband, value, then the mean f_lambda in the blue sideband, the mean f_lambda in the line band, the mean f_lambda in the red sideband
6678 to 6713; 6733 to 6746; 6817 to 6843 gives 0.022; 28.6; 27.5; 26.8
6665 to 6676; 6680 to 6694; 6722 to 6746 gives -0.035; 28.3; 28.9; 27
